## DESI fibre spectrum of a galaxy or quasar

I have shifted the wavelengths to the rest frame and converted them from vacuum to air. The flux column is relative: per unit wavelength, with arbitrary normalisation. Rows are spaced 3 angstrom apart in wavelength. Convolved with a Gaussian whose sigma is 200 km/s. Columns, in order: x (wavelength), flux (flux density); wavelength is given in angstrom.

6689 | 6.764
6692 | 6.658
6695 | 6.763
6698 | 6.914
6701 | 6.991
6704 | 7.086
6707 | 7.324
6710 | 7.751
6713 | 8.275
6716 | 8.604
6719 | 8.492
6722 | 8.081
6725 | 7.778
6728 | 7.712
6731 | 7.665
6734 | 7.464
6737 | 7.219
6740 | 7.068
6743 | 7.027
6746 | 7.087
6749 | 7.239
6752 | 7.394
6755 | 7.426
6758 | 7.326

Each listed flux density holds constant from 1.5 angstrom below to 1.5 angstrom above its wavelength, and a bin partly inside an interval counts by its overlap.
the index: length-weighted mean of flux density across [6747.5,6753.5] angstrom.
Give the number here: 7.32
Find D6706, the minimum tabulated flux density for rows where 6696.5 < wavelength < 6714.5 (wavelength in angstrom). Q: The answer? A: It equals 6.914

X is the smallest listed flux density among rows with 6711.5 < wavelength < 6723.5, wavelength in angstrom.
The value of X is 8.081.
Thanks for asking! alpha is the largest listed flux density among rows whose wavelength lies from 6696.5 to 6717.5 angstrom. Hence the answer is 8.604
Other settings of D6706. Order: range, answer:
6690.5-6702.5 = 6.658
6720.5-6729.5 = 7.712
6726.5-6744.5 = 7.027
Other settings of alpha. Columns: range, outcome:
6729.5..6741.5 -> 7.665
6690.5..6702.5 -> 6.991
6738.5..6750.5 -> 7.239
